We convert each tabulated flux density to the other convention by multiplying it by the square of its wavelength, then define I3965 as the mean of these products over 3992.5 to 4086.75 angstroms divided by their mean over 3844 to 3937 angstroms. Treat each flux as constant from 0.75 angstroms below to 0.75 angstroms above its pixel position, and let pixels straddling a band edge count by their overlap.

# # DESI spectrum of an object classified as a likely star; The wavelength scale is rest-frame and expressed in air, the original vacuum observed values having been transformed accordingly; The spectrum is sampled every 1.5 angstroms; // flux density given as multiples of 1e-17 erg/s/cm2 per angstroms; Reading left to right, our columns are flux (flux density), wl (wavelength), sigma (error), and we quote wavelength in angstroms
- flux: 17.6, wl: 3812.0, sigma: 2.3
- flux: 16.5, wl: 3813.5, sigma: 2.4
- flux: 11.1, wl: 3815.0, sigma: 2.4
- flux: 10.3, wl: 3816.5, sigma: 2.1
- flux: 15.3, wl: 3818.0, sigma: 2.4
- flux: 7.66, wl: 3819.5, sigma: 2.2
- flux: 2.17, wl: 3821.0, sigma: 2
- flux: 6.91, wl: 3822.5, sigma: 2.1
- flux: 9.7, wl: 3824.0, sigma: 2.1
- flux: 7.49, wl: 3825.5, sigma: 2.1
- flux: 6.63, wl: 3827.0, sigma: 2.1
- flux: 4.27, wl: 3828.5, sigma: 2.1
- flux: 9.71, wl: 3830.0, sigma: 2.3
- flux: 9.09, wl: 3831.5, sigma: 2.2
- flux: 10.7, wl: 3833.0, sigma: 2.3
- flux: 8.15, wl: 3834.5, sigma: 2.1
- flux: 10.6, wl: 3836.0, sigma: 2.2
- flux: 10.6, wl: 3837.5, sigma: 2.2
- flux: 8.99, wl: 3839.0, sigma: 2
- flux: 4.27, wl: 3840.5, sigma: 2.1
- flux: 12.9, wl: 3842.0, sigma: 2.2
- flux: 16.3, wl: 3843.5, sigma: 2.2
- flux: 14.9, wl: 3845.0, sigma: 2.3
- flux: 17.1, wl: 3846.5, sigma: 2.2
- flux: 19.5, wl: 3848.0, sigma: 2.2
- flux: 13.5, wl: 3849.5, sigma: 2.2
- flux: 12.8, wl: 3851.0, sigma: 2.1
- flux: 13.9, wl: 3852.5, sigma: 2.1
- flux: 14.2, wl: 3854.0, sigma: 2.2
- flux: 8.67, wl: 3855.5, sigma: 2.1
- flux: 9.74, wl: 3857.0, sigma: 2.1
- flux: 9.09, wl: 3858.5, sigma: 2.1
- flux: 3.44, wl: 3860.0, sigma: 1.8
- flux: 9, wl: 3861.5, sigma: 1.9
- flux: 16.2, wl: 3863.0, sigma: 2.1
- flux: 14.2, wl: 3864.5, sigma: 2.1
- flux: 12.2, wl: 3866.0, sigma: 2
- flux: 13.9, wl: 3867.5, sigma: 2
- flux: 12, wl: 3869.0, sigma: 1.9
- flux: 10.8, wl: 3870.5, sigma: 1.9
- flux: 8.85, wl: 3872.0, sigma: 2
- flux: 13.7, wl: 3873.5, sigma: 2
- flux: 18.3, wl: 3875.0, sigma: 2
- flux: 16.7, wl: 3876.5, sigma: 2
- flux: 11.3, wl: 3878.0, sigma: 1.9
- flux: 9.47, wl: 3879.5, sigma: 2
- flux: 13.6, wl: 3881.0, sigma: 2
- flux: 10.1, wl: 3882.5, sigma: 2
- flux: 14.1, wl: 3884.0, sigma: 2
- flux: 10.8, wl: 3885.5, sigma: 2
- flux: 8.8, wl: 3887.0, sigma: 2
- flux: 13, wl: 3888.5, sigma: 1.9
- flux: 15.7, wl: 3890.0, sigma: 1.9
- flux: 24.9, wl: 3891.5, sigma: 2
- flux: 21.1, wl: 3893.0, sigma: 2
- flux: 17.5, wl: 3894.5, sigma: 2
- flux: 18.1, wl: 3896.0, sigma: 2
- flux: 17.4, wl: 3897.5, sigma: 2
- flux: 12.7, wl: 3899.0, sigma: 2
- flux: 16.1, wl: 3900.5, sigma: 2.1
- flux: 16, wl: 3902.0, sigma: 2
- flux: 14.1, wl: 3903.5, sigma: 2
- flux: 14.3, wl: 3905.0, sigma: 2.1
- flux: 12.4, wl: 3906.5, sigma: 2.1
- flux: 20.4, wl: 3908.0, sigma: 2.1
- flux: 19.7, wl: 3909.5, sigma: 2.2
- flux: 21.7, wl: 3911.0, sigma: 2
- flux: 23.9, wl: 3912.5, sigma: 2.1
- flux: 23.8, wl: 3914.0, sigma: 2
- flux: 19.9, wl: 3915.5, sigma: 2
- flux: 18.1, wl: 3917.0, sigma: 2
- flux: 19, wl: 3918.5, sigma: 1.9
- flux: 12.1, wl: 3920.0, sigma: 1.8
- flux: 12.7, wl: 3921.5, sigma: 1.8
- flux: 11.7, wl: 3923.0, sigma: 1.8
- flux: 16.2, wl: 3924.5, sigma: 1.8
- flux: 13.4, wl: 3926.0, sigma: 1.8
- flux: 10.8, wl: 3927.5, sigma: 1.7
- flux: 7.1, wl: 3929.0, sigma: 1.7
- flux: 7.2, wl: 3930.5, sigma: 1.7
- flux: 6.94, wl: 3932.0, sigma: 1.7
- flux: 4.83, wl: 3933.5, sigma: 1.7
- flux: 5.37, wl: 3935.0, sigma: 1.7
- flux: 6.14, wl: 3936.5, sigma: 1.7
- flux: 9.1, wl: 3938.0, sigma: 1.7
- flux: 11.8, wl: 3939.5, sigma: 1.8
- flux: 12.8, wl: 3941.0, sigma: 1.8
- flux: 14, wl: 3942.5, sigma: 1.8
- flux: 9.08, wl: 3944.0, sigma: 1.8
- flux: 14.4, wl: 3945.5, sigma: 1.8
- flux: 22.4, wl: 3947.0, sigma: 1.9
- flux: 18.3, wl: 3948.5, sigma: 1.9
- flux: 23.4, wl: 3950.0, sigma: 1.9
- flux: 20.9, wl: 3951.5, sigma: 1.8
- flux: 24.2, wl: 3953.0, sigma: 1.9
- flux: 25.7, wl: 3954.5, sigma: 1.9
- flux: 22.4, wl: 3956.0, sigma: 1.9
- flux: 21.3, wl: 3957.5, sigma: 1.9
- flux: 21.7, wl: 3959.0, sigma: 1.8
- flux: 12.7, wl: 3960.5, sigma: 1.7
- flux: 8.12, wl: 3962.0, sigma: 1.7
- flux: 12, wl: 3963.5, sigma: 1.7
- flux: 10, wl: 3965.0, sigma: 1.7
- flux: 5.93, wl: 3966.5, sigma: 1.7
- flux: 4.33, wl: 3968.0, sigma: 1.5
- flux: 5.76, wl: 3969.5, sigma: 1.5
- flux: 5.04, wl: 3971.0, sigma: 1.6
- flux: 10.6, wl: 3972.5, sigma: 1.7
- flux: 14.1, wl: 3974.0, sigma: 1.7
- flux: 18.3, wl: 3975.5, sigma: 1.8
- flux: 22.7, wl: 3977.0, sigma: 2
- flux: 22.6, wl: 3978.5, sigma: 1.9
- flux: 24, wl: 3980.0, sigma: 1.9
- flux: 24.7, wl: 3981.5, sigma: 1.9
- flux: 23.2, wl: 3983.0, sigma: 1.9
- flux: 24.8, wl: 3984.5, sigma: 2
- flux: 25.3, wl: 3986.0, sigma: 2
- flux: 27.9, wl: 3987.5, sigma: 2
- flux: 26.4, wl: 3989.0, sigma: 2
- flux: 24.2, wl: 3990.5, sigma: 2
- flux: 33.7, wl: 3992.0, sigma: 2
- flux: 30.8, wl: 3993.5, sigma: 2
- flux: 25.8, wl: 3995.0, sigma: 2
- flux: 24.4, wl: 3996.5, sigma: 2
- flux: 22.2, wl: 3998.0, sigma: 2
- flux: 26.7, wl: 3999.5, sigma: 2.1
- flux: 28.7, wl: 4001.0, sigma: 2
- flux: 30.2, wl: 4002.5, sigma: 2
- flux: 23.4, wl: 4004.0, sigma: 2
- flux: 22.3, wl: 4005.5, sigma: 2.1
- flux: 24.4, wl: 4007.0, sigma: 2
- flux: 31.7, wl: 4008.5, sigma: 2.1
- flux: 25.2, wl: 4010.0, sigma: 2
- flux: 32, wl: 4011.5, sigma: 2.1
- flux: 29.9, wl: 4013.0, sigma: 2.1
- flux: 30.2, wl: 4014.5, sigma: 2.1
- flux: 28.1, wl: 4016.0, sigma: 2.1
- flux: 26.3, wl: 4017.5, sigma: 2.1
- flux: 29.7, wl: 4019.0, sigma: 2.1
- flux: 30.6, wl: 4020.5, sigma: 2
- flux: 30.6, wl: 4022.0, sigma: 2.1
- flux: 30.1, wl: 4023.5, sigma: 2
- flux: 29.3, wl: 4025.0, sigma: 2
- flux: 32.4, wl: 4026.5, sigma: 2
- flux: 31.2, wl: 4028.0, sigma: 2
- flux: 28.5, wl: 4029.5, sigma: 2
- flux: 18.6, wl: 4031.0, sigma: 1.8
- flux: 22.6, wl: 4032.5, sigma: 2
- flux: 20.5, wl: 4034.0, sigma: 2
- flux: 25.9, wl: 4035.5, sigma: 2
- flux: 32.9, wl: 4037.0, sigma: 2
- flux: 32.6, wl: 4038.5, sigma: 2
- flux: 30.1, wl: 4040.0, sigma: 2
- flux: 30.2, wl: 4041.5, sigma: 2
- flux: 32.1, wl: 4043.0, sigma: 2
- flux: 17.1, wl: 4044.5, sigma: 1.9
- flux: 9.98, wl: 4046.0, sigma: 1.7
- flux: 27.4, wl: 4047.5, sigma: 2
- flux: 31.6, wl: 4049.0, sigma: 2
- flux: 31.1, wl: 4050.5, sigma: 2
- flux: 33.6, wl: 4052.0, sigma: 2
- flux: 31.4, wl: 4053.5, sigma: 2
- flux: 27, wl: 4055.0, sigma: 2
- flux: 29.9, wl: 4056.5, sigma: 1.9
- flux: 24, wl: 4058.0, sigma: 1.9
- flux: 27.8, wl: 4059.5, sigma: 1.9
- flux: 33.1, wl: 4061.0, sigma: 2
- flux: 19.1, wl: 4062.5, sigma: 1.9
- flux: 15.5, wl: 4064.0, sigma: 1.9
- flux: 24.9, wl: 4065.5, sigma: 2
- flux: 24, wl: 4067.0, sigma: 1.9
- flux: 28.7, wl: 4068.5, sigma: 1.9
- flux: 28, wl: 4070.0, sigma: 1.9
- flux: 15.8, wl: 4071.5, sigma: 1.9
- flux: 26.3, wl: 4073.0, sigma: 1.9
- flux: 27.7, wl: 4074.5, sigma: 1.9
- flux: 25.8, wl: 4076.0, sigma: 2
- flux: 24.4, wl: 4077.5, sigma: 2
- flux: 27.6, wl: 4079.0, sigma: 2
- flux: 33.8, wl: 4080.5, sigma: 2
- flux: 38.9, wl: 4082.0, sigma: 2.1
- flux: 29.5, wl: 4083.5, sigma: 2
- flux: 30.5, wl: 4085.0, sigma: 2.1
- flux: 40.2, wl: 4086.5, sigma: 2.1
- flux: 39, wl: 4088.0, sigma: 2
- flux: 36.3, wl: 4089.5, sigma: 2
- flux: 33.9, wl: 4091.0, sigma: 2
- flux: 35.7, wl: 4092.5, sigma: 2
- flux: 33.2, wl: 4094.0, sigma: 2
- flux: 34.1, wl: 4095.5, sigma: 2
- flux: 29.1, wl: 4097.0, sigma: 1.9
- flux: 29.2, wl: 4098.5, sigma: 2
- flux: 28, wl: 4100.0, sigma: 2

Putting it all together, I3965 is 2.14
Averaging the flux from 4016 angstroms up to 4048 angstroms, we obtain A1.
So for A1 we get 27.1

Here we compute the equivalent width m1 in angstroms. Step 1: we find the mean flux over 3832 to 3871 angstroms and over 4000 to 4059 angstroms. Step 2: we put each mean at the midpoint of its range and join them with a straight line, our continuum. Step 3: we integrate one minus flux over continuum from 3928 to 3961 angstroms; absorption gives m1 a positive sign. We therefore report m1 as 9.4 angstroms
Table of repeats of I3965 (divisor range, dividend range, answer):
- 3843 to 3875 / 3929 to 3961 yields 1.22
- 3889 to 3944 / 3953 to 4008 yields 1.46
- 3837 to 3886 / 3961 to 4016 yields 1.89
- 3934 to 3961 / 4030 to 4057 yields 1.72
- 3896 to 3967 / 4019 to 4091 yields 1.99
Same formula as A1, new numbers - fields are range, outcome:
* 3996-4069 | 27.1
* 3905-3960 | 15.7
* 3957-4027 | 22.8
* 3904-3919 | 19.2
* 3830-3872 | 11.6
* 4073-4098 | 32.3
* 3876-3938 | 14.3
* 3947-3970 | 16.1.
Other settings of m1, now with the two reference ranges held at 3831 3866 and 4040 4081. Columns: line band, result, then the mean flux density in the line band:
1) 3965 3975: 6.0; 8.07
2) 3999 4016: -3.9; 27.7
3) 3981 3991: -2.0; 25.3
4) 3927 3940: 7.4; 7.56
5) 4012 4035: -4.2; 27.9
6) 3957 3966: 2.6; 13.9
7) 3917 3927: 1.4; 14.4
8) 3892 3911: -2.1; 17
